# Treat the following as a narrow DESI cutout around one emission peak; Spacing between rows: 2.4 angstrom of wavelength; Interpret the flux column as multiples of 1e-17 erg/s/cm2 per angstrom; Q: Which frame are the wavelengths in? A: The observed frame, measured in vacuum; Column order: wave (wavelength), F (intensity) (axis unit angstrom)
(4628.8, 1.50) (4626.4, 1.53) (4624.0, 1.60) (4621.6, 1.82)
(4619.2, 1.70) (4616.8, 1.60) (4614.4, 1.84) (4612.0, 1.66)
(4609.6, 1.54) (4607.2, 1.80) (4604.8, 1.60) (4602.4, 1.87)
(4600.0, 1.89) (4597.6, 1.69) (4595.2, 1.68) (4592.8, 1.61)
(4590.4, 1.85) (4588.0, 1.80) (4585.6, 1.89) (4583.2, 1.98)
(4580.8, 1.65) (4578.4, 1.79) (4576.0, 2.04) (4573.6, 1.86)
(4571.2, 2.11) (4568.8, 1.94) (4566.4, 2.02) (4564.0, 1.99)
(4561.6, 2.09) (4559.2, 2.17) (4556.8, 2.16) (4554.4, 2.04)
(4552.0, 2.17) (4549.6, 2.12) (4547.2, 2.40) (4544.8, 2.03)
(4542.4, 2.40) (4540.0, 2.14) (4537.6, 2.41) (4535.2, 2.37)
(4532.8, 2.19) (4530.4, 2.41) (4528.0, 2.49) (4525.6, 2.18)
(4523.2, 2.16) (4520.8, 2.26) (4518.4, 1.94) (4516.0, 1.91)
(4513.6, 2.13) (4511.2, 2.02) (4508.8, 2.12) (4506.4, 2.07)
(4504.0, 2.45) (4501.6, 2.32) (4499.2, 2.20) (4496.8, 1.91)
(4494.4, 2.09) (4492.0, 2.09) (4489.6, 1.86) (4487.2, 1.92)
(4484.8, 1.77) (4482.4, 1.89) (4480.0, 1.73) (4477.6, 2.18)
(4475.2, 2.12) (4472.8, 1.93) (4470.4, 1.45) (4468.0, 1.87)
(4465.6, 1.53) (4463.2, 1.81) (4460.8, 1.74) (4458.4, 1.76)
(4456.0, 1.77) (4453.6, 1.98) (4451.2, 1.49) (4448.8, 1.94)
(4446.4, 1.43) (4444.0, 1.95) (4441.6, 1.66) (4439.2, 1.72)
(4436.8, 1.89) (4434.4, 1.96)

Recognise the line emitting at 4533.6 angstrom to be C III] 1909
